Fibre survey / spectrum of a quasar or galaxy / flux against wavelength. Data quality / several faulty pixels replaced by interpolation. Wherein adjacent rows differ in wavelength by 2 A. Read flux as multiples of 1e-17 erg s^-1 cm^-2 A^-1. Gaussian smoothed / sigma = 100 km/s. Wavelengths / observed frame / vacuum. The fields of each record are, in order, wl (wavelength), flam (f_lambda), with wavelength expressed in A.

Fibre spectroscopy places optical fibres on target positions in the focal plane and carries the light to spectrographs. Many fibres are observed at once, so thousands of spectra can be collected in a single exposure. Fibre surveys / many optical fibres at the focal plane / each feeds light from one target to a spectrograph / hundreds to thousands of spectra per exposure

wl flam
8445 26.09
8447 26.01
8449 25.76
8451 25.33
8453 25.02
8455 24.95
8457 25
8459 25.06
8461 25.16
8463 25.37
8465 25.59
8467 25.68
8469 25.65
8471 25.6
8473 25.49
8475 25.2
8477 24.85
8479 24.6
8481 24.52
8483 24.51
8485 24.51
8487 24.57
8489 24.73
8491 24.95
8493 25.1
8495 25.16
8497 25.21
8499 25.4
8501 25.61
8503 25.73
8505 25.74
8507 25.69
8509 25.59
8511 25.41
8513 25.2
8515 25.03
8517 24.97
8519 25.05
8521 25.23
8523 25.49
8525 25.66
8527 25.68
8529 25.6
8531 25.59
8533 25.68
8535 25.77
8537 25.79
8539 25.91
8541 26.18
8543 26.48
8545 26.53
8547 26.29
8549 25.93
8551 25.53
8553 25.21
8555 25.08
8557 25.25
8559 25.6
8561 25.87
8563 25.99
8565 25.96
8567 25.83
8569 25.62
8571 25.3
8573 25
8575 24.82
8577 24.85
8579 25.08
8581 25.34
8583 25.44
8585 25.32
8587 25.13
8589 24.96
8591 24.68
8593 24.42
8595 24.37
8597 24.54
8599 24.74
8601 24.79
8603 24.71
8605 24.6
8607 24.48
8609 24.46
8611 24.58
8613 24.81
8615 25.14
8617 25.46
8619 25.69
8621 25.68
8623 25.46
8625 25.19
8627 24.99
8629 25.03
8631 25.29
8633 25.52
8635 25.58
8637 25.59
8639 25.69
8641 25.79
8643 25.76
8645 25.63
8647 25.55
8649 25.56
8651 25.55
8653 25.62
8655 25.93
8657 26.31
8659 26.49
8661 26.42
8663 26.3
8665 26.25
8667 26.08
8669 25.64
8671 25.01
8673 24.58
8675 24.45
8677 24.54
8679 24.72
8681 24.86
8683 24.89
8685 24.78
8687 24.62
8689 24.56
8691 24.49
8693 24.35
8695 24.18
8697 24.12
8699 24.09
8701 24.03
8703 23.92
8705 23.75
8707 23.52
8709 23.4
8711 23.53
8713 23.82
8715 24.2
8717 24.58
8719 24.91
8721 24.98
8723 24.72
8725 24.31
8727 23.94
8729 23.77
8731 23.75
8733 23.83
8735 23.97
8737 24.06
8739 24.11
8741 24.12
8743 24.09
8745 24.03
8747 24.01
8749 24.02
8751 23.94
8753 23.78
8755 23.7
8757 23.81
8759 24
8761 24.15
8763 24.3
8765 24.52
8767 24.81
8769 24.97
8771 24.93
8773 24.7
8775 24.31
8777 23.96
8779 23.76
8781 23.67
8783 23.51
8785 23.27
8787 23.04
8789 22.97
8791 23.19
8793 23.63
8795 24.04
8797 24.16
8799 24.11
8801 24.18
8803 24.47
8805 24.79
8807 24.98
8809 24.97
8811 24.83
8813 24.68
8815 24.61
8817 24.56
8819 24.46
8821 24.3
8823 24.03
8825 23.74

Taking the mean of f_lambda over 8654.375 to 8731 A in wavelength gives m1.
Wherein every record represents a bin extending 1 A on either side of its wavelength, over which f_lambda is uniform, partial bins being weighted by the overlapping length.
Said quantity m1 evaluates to 24.7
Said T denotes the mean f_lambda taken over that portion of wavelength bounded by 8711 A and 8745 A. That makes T 24.2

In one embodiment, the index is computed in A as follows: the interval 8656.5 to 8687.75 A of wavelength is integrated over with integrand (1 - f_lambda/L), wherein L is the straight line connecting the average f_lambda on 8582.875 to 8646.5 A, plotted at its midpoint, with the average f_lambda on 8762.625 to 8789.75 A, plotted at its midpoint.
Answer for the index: -0.8 A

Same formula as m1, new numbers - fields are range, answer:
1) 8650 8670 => 26.1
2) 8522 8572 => 25.8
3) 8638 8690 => 25.4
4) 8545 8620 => 25.2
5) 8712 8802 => 24.1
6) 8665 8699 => 24.8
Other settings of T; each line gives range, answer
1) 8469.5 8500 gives 25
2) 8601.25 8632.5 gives 25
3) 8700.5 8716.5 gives 23.8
